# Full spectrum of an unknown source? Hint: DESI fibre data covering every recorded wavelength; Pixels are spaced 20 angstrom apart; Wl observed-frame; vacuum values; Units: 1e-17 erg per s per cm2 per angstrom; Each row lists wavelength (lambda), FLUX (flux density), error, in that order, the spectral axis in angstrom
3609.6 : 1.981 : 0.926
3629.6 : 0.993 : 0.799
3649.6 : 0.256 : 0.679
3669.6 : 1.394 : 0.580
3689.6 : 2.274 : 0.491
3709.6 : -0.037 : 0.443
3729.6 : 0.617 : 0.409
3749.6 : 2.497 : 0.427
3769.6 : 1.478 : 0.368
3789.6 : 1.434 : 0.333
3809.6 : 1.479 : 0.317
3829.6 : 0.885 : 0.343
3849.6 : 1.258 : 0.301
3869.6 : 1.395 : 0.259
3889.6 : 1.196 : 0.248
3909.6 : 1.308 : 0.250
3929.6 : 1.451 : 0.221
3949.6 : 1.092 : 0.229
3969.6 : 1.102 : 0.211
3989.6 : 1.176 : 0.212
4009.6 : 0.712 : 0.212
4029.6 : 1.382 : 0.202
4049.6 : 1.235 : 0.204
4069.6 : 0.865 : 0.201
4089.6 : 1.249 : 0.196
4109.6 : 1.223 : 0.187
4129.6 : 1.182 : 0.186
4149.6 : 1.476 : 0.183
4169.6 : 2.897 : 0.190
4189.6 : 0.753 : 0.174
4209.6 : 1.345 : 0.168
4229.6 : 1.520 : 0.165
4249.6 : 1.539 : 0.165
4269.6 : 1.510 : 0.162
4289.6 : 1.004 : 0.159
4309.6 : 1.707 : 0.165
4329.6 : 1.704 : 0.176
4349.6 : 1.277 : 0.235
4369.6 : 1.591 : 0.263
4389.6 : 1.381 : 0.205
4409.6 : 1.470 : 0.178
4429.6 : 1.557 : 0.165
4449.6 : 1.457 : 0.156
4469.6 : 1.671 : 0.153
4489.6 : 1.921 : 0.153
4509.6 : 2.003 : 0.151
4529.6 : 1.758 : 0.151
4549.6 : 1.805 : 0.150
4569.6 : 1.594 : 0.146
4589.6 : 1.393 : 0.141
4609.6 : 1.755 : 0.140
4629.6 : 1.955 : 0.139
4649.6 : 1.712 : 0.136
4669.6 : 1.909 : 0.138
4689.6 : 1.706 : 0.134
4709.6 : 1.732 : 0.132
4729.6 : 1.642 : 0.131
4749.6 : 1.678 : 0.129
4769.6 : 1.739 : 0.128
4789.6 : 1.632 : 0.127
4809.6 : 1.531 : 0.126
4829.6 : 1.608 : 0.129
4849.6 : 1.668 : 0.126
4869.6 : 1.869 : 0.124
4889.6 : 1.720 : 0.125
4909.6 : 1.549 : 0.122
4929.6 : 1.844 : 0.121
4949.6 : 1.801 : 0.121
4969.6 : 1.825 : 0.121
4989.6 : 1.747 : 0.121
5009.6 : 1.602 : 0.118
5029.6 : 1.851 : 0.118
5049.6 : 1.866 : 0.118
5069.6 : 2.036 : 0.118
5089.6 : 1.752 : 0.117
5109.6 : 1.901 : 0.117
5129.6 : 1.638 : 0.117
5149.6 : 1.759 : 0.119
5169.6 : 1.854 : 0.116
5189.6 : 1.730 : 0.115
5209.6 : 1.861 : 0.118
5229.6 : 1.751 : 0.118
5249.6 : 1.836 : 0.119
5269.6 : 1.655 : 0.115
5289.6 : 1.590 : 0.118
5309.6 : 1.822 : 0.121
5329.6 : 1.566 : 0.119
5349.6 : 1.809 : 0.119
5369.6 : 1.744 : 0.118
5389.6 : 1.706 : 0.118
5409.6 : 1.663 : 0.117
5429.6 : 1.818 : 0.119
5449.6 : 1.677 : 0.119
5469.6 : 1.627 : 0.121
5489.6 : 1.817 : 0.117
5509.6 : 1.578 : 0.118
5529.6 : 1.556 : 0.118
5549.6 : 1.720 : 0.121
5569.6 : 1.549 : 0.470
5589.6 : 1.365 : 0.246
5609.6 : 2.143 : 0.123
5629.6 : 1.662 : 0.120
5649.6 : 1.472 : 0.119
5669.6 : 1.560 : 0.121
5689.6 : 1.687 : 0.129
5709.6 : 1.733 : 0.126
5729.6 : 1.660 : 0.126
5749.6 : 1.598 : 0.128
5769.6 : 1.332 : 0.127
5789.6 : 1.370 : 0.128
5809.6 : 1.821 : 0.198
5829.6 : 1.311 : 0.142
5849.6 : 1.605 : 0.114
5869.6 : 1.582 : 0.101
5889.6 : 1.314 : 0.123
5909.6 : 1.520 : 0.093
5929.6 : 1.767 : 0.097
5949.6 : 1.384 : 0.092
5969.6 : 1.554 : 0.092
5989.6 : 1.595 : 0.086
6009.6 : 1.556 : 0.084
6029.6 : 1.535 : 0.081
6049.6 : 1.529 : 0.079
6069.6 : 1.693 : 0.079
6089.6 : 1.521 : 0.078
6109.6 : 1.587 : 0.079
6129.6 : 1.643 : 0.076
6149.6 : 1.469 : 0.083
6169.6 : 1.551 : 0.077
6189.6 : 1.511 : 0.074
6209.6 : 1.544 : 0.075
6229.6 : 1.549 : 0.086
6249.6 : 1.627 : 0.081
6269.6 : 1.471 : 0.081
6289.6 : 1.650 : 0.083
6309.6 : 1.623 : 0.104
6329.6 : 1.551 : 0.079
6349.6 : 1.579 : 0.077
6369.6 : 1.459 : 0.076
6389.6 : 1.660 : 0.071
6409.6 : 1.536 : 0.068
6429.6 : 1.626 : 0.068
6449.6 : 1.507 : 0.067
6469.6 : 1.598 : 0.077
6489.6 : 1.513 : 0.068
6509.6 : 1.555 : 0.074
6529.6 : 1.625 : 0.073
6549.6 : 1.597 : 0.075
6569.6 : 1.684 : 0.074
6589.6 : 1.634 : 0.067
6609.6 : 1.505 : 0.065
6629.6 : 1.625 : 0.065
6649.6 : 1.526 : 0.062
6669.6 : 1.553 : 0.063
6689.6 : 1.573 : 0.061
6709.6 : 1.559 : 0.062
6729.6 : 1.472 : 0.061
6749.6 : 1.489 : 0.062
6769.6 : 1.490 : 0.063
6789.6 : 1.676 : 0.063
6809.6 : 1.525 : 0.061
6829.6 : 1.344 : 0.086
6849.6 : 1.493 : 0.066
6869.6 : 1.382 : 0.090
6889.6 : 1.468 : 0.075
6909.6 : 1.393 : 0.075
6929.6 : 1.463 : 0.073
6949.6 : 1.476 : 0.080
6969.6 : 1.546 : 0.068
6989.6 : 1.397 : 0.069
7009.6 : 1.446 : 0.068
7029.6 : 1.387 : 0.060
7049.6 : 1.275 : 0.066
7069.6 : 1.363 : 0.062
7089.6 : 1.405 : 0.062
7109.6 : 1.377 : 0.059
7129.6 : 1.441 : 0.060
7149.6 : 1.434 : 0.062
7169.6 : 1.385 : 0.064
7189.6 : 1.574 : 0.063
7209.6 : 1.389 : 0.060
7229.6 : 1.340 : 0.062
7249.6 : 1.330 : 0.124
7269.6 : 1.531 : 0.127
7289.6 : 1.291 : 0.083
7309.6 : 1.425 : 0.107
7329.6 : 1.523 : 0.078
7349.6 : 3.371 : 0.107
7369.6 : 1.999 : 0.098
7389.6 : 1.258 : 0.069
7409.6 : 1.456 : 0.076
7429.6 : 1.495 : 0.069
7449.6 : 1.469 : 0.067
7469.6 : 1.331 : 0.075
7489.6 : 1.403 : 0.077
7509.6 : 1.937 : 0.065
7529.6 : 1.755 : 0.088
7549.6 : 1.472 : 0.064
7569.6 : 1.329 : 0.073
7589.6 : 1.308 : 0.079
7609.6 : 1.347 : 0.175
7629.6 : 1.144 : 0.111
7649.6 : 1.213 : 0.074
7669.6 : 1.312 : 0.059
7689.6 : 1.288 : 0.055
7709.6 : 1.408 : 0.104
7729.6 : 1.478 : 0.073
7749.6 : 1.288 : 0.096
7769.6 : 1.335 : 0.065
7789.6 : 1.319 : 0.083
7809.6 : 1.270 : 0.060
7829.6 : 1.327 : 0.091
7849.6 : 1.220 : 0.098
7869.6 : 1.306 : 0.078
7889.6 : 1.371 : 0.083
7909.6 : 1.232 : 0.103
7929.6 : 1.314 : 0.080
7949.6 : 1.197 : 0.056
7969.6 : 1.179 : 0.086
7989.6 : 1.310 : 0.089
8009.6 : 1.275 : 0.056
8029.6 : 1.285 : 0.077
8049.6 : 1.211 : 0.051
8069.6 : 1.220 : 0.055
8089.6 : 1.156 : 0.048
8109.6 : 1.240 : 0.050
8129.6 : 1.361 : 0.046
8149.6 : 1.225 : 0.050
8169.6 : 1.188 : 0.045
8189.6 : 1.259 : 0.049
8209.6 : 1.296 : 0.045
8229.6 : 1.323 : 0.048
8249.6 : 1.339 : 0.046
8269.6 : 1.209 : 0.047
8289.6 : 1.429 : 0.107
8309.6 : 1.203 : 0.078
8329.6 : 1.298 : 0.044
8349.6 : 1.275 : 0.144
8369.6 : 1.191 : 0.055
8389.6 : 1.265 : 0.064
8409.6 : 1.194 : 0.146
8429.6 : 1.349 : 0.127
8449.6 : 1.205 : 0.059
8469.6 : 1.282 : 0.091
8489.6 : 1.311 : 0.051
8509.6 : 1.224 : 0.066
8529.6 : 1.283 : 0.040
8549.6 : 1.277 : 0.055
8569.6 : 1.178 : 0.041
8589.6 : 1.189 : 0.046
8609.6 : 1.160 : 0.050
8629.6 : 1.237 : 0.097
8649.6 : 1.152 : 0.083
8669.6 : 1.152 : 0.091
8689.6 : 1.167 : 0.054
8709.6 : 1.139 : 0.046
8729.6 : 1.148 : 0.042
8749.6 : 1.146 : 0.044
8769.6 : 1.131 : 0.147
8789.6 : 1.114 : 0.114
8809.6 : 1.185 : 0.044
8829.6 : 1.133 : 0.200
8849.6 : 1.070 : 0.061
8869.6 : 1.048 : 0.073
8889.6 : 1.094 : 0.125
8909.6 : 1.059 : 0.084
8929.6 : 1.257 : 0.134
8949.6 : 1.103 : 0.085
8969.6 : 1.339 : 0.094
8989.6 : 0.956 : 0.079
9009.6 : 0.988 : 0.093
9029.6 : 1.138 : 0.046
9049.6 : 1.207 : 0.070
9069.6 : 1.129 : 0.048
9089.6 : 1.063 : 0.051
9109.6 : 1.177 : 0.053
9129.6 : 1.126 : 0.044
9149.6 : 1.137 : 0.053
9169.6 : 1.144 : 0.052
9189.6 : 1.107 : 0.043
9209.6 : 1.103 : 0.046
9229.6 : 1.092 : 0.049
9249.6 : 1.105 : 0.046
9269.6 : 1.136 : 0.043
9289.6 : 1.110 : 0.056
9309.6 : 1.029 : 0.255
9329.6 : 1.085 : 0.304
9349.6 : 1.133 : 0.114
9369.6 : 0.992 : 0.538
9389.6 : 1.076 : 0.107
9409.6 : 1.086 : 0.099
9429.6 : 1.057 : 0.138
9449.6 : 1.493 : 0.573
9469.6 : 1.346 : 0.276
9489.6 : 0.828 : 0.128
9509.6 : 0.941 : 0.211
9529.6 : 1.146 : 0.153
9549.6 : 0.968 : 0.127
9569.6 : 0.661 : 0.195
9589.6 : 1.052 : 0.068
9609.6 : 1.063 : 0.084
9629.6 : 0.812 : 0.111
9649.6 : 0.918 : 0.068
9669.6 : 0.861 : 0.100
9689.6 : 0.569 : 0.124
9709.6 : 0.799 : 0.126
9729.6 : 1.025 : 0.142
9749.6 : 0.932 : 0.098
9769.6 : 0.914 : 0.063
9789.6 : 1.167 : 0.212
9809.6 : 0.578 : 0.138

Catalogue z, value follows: 0.12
